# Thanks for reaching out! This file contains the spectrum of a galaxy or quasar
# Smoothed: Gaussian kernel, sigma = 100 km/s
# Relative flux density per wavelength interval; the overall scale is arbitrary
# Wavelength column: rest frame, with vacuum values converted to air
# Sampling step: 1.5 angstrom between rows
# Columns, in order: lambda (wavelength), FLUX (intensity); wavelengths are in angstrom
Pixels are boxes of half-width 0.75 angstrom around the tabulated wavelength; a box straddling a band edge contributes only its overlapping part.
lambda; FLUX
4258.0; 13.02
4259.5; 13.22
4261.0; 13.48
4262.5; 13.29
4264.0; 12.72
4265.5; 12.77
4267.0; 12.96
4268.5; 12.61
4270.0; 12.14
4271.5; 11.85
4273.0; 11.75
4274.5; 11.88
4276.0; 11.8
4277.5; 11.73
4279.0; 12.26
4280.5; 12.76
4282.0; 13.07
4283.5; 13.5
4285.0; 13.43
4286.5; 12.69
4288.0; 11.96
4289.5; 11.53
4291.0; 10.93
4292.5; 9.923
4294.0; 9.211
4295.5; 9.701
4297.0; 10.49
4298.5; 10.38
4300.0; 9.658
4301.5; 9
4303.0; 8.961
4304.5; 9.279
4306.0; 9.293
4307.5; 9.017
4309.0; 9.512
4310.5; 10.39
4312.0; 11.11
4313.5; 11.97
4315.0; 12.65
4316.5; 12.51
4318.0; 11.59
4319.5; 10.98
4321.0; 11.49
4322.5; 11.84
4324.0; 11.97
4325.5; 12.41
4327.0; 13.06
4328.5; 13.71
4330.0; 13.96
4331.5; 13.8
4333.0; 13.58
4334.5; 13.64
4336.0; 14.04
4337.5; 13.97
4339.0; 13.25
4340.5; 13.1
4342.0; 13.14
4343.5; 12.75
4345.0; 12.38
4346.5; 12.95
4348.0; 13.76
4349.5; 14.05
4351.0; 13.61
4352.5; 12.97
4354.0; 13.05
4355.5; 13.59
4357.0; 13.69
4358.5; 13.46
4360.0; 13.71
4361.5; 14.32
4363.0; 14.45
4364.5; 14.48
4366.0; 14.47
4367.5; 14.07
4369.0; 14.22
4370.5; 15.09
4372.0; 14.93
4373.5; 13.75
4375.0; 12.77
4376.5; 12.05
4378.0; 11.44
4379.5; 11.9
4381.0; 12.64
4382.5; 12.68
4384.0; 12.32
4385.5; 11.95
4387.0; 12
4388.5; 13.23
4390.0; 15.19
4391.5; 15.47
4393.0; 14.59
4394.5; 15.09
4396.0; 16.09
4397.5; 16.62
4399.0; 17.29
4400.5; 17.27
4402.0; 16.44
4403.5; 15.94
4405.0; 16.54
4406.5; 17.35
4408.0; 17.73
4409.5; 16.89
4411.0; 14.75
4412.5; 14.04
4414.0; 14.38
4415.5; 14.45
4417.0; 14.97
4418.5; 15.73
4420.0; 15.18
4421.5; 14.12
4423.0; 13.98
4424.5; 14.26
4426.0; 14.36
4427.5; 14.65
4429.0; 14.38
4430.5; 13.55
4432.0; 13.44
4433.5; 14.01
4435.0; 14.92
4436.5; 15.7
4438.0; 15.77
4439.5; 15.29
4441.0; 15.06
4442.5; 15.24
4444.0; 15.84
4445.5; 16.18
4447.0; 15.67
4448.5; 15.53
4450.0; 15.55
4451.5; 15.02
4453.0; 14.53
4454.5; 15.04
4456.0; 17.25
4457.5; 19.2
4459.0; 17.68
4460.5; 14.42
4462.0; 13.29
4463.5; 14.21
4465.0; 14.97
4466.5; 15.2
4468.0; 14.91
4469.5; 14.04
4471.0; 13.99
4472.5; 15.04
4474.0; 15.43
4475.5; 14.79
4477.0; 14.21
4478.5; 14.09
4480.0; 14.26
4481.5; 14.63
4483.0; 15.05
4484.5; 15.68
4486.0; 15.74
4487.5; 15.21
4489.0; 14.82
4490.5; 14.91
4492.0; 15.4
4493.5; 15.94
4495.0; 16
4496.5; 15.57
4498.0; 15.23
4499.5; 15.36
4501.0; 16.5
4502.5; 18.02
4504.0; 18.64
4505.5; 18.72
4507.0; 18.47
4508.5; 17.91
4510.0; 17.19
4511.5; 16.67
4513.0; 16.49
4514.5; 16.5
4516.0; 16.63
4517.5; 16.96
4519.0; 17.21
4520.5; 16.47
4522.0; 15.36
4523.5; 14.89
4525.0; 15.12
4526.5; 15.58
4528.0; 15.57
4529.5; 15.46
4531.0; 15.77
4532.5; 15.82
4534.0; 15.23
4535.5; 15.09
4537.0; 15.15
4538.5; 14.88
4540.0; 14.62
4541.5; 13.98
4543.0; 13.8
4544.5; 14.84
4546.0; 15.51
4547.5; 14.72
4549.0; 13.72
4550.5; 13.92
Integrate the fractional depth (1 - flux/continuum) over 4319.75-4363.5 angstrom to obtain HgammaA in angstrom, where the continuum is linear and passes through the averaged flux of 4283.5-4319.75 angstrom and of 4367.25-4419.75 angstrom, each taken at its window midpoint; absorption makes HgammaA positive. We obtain -3.0 angstrom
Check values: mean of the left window 10.7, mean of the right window 14.6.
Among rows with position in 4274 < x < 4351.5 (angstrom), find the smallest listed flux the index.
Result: 8.961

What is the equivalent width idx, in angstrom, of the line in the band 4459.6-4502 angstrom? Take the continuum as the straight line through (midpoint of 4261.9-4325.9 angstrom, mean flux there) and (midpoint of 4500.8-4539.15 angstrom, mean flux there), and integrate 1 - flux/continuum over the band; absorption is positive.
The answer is 1.5 angstrom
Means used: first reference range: 11.4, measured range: 15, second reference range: 16.4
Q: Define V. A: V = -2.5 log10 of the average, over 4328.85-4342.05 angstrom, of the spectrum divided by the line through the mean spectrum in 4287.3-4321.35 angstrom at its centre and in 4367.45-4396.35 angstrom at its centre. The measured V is -0.17 mag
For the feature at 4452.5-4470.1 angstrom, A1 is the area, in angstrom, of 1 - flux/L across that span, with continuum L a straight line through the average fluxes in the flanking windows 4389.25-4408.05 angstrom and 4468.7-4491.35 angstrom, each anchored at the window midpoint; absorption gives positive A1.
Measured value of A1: -0.3 angstrom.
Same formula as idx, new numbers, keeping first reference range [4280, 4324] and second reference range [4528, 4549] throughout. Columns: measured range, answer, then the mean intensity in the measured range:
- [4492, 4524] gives -4.94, 16.7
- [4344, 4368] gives -3.56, 13.7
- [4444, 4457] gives -2.11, 15.7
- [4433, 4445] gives -1.78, 15.3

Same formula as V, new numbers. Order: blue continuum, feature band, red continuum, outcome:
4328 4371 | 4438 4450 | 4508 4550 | -0.062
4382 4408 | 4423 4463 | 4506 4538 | 0.025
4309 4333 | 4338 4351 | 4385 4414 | -0.003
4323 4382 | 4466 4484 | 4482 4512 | 0.089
